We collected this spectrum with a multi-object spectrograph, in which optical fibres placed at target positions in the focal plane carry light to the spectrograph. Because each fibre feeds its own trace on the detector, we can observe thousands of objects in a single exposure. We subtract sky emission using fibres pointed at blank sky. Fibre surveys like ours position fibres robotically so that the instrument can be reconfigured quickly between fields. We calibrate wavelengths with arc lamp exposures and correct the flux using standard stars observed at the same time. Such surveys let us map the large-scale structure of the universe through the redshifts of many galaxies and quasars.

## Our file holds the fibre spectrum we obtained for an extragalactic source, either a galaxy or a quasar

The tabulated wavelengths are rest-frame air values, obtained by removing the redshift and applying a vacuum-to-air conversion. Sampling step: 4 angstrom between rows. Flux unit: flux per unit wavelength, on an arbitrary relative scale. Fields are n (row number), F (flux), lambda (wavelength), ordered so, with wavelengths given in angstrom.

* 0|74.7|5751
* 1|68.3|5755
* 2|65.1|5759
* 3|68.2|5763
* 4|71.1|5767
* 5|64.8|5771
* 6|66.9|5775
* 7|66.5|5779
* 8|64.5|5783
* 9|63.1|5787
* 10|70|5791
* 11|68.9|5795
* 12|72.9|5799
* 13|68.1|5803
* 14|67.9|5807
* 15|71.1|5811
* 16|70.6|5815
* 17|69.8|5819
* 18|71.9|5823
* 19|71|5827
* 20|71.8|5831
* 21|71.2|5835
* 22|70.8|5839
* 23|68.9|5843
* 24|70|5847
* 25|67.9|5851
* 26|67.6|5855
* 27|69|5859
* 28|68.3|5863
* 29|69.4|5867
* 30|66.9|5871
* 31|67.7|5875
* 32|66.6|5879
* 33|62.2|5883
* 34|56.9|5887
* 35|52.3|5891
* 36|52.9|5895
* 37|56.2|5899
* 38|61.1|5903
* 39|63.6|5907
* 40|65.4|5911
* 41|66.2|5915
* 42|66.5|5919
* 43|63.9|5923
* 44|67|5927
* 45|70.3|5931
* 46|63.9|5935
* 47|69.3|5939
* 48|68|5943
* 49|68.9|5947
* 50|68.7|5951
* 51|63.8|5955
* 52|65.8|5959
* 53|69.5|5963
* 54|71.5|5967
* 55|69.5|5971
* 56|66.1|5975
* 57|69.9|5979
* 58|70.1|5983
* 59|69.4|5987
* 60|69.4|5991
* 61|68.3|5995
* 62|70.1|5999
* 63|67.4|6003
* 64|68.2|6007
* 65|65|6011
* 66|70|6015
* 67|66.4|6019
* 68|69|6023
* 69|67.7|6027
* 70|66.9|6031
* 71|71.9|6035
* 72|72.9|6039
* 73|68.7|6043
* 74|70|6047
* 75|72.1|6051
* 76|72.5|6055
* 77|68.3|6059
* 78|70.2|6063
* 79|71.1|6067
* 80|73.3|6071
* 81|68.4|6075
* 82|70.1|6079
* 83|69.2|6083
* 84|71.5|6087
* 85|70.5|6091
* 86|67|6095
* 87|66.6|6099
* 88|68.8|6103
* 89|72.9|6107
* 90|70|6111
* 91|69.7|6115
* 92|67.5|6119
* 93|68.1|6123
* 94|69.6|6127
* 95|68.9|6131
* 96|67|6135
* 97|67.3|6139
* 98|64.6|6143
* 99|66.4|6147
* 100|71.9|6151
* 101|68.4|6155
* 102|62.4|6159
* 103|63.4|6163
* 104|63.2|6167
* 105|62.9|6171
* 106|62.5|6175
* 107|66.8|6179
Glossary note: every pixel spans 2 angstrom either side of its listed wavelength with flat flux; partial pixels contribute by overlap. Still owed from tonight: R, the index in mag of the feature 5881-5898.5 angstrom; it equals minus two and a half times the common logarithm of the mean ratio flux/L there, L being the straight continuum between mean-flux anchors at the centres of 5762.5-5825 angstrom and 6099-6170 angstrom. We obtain 0.21 mag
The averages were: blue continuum 68.5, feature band 56.1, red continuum 67.6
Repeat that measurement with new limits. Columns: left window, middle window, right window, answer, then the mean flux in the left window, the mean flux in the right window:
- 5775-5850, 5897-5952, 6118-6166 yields 0.05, 69.3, 67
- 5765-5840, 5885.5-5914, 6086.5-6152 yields 0.18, 69.1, 68.6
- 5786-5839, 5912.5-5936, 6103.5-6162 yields 0.05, 70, 68.1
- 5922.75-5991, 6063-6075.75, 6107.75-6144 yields -0.04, 68.1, 68.3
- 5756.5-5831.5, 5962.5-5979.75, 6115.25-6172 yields -0.03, 68.6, 66.7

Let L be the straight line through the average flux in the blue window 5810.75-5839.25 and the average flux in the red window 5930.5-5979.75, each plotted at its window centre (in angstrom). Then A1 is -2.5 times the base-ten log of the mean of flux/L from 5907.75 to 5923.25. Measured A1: 0.05 mag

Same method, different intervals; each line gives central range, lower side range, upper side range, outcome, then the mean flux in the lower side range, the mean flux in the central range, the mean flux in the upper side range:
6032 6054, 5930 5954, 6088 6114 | -0.03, 67.9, 71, 69.4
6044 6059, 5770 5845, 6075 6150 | -0.03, 69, 70.9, 68.7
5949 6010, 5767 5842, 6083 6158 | 0.01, 69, 68.5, 68.6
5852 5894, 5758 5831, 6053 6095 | 0.07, 68.6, 64.5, 70.3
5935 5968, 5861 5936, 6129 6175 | -0.06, 63.5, 67.8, 65.9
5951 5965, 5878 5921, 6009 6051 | -0.04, 60.8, 66.7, 69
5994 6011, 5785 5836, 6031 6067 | 0.04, 69.8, 68.1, 70.6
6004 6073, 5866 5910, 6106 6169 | -0.07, 61.3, 69.6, 67.5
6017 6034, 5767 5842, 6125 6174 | -0.01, 69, 67.8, 66.3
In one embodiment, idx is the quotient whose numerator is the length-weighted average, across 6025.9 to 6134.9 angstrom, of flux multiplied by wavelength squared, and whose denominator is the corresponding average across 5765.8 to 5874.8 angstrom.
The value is 1.11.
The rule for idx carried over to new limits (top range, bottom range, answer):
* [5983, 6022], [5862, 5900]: 1.15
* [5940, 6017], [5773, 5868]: 1.04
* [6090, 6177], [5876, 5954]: 1.13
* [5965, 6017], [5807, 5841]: 1.03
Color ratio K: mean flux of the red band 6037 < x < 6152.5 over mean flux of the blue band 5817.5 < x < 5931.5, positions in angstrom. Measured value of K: 1.1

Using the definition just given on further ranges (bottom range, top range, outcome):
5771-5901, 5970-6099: 1.04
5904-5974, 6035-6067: 1.06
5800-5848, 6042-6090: 1.00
